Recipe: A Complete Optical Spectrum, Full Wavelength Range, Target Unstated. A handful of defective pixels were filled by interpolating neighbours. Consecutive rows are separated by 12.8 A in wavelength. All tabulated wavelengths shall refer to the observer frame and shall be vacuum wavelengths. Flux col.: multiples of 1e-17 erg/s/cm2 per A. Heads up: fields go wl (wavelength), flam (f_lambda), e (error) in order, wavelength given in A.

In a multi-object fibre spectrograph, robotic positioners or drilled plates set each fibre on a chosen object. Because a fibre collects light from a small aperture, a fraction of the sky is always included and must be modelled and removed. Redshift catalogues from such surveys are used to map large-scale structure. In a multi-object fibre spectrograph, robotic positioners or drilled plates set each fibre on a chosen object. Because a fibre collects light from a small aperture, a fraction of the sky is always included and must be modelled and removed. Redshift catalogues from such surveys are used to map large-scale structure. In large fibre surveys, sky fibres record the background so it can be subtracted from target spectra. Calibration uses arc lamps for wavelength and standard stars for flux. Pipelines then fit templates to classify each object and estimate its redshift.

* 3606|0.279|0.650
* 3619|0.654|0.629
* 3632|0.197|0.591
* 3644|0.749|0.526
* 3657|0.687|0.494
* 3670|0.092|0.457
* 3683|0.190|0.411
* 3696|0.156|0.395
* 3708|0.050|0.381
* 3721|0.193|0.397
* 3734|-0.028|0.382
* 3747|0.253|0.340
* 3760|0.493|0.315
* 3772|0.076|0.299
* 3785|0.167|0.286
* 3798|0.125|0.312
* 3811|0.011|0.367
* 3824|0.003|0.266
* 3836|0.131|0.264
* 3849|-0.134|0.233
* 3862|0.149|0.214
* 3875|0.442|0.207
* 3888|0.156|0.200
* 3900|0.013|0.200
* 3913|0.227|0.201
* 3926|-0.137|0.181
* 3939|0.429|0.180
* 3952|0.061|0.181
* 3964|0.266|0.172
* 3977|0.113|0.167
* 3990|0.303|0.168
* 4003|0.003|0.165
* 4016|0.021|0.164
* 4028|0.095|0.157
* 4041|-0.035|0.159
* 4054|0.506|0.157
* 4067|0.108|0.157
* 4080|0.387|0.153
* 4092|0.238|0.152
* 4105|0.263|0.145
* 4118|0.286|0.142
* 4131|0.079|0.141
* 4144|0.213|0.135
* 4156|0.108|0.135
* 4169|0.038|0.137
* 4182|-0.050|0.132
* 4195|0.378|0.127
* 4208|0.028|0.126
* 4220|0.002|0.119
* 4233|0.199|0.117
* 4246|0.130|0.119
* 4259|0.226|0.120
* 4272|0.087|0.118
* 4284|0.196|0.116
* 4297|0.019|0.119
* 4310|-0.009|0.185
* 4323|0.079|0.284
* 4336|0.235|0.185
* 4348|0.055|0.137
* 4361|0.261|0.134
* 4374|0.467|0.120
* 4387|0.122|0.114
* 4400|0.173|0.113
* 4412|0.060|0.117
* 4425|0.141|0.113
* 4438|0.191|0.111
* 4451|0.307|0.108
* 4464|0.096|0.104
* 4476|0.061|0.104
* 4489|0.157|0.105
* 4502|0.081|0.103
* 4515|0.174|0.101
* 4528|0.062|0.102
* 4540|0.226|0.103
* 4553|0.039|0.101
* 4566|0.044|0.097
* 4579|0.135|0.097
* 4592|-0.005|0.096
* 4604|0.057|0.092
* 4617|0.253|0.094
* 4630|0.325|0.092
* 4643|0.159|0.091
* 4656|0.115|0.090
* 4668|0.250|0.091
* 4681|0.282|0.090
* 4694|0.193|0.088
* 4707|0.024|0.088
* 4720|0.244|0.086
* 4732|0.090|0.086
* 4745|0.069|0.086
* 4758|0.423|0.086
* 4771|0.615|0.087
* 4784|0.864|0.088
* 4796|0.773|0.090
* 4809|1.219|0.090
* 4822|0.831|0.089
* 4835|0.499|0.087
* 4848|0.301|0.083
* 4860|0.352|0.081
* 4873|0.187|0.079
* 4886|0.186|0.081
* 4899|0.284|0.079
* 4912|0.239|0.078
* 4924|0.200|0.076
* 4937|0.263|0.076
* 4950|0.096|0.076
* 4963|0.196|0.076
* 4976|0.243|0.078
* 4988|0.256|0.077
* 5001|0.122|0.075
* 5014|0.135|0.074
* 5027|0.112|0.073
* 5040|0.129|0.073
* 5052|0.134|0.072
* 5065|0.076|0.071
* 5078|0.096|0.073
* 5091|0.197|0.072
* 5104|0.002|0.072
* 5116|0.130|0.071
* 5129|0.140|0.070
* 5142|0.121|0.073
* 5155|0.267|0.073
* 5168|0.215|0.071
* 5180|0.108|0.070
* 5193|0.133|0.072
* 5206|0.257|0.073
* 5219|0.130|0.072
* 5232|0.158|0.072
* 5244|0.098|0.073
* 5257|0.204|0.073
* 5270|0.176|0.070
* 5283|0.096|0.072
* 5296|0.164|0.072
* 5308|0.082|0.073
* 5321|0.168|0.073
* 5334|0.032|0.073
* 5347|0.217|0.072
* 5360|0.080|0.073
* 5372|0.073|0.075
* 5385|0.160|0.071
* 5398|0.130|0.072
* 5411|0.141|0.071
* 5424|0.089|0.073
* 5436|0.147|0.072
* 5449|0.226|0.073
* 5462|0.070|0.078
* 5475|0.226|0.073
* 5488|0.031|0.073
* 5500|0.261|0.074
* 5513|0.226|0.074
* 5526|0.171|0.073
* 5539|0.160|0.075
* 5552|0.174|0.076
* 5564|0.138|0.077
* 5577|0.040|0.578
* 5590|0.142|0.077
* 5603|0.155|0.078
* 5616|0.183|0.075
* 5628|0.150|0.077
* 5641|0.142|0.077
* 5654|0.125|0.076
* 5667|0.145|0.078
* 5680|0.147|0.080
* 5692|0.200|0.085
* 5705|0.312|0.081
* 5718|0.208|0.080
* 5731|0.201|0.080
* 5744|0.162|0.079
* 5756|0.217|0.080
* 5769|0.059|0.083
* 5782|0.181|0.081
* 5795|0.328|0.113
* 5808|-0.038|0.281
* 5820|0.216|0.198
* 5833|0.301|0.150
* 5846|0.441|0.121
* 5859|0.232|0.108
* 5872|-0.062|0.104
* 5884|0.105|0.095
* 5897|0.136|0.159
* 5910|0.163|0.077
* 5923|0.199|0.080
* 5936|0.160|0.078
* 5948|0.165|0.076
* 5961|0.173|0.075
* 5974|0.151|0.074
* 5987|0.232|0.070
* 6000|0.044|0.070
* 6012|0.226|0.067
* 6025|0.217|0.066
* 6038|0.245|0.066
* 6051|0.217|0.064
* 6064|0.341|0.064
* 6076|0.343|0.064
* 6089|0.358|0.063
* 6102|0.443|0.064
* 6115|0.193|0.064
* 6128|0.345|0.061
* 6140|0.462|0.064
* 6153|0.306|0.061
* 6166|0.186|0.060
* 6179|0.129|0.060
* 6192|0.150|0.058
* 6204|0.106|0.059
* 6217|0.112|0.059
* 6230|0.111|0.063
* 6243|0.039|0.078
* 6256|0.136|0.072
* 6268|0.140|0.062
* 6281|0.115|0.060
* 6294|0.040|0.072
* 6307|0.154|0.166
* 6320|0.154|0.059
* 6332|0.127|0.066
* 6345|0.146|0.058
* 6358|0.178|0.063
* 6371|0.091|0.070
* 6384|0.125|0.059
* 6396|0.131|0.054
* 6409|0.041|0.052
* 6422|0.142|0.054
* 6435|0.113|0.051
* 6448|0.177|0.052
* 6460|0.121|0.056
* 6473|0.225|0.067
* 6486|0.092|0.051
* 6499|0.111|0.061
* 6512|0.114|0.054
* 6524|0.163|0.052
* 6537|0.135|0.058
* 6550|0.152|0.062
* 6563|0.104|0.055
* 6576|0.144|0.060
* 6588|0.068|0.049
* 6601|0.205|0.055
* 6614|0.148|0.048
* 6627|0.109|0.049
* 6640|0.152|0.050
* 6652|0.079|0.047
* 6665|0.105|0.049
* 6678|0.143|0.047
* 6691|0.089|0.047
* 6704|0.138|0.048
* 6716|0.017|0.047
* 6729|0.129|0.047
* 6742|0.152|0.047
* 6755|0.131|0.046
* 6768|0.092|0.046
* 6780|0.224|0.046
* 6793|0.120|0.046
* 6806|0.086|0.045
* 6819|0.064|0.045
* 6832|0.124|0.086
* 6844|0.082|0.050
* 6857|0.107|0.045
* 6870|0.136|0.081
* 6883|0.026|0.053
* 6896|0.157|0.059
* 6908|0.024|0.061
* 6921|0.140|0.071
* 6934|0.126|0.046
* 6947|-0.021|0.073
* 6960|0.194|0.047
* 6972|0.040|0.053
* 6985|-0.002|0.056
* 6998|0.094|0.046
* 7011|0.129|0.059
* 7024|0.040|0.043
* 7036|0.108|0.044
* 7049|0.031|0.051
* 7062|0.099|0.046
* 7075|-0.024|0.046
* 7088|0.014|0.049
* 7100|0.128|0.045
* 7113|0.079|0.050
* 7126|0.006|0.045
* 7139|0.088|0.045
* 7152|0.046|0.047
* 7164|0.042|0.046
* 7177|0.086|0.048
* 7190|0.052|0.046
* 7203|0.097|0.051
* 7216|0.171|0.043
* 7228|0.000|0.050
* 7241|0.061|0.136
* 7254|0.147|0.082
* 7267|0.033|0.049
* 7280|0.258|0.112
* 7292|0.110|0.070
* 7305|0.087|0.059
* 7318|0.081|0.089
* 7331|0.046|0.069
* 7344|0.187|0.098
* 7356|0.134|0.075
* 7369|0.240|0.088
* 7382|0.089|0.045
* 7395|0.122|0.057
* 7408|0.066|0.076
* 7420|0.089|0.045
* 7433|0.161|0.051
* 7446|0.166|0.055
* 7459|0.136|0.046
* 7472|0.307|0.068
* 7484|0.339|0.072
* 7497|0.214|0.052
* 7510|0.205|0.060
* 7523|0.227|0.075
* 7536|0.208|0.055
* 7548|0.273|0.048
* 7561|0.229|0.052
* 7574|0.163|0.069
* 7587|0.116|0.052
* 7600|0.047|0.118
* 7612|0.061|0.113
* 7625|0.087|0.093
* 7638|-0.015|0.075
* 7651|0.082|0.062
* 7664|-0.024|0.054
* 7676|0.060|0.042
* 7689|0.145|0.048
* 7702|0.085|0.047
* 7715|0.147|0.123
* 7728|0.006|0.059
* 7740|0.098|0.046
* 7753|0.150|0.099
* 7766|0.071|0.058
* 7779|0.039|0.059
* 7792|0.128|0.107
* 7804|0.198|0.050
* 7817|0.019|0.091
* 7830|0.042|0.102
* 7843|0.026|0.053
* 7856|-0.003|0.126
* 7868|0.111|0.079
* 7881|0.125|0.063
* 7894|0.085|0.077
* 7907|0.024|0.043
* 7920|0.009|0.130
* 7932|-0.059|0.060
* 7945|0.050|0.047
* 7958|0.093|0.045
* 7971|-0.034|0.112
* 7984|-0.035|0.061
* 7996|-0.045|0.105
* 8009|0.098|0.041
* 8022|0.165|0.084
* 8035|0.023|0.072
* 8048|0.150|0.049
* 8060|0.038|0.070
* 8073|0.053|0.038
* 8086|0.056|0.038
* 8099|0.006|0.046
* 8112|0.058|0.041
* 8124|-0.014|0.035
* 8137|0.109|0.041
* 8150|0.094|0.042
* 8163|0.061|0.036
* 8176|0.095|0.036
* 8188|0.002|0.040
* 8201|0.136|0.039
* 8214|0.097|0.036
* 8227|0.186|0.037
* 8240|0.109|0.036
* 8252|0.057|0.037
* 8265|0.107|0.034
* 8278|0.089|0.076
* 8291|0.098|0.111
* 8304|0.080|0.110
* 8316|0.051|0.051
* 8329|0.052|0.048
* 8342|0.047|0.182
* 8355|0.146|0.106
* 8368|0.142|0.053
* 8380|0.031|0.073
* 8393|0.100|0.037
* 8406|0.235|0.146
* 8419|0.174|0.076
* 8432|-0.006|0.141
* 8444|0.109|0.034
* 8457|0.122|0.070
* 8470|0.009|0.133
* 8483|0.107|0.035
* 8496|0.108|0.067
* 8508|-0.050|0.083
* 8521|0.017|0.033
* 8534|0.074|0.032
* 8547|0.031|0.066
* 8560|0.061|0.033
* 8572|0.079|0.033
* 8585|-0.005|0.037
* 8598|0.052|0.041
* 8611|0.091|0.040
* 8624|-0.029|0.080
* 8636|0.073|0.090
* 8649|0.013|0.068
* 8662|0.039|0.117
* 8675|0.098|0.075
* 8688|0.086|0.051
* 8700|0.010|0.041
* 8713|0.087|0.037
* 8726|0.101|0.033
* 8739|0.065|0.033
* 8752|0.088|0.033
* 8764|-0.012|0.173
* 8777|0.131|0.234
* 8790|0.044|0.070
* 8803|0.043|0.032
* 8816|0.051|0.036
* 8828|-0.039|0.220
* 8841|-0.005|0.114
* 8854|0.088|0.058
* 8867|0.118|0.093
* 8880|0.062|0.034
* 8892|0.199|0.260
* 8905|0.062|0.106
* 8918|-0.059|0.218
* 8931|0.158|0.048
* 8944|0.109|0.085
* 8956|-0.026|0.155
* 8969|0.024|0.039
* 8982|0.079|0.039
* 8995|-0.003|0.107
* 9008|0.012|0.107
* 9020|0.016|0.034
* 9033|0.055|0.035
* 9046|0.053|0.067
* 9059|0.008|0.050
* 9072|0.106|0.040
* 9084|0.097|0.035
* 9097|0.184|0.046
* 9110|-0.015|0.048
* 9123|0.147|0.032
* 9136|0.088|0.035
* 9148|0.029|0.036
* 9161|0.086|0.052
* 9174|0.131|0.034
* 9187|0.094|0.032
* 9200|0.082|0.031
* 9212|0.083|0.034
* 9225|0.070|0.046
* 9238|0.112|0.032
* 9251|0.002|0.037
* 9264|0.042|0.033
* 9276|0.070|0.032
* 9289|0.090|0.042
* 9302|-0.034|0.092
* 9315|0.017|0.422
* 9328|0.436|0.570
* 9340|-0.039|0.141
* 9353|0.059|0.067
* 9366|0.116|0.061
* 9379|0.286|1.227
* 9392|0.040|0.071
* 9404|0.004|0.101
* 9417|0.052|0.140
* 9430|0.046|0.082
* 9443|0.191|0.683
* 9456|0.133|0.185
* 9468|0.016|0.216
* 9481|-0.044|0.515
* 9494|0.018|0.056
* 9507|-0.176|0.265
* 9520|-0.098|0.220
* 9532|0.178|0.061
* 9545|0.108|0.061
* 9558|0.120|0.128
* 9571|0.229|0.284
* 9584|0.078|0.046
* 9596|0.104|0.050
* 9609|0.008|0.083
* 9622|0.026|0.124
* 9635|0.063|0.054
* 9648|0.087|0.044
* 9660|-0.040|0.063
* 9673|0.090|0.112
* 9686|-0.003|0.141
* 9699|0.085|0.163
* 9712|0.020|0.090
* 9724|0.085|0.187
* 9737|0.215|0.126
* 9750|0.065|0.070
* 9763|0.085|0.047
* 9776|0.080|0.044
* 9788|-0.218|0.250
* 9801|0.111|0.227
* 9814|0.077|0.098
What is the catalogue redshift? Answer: 2.95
